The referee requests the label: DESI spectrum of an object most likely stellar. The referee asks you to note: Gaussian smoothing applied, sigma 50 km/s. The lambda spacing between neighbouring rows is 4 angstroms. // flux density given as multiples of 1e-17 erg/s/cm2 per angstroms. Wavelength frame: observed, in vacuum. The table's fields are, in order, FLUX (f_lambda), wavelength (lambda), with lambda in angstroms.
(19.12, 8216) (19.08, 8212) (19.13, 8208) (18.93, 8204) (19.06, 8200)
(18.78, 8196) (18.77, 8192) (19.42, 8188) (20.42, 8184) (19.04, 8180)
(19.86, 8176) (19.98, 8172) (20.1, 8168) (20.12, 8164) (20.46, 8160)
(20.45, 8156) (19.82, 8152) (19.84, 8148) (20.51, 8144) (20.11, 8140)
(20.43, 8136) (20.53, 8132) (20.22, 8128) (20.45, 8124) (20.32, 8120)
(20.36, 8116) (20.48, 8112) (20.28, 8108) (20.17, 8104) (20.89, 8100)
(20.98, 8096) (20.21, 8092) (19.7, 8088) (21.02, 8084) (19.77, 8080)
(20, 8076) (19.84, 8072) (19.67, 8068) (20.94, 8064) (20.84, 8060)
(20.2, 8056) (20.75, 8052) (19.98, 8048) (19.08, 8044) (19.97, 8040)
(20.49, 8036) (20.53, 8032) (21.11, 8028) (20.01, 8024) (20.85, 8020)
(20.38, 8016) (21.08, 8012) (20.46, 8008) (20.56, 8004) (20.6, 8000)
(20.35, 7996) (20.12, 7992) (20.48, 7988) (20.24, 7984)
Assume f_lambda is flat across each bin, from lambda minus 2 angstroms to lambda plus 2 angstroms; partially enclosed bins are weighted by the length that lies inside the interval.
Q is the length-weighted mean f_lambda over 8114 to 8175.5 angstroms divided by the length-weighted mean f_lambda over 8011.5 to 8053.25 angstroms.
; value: 1.0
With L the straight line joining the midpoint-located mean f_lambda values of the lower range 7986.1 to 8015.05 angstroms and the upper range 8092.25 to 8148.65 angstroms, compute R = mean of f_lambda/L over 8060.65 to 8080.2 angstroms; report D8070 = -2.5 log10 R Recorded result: 0.02 mag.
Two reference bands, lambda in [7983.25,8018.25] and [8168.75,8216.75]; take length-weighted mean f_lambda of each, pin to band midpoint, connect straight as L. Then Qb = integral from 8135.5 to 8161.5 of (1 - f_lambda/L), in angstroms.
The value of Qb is -0.8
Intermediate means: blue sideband 20.5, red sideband 19.3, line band 20.2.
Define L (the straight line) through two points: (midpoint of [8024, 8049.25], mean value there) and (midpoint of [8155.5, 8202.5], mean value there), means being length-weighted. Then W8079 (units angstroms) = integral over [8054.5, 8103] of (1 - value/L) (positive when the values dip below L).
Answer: -0.7 angstroms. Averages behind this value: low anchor 20.2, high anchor 19.7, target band 20.3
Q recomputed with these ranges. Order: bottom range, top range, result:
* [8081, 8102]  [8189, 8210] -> 0.92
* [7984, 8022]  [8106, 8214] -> 0.97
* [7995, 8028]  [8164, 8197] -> 0.95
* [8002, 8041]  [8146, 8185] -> 0.97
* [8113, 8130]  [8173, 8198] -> 0.95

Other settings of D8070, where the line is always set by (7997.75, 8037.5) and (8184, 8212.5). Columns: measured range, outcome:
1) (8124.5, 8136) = -0.04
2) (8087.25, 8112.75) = -0.03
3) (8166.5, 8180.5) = -0.03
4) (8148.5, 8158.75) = -0.03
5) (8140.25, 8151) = -0.03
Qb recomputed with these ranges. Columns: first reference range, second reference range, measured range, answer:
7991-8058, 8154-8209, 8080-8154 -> -1.5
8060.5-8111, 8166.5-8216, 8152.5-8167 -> -0.5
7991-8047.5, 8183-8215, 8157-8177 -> -0.8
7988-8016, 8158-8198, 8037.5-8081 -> 0.3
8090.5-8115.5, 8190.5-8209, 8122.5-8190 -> -1.6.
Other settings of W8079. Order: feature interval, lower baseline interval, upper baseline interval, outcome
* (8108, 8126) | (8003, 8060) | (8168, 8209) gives -0.49 angstroms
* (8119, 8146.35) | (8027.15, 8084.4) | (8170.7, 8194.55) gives -0.74 angstroms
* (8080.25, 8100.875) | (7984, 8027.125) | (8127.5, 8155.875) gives -0.15 angstroms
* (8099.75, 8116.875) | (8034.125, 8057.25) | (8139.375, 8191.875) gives -0.32 angstroms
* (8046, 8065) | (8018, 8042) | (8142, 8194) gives -0.13 angstroms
